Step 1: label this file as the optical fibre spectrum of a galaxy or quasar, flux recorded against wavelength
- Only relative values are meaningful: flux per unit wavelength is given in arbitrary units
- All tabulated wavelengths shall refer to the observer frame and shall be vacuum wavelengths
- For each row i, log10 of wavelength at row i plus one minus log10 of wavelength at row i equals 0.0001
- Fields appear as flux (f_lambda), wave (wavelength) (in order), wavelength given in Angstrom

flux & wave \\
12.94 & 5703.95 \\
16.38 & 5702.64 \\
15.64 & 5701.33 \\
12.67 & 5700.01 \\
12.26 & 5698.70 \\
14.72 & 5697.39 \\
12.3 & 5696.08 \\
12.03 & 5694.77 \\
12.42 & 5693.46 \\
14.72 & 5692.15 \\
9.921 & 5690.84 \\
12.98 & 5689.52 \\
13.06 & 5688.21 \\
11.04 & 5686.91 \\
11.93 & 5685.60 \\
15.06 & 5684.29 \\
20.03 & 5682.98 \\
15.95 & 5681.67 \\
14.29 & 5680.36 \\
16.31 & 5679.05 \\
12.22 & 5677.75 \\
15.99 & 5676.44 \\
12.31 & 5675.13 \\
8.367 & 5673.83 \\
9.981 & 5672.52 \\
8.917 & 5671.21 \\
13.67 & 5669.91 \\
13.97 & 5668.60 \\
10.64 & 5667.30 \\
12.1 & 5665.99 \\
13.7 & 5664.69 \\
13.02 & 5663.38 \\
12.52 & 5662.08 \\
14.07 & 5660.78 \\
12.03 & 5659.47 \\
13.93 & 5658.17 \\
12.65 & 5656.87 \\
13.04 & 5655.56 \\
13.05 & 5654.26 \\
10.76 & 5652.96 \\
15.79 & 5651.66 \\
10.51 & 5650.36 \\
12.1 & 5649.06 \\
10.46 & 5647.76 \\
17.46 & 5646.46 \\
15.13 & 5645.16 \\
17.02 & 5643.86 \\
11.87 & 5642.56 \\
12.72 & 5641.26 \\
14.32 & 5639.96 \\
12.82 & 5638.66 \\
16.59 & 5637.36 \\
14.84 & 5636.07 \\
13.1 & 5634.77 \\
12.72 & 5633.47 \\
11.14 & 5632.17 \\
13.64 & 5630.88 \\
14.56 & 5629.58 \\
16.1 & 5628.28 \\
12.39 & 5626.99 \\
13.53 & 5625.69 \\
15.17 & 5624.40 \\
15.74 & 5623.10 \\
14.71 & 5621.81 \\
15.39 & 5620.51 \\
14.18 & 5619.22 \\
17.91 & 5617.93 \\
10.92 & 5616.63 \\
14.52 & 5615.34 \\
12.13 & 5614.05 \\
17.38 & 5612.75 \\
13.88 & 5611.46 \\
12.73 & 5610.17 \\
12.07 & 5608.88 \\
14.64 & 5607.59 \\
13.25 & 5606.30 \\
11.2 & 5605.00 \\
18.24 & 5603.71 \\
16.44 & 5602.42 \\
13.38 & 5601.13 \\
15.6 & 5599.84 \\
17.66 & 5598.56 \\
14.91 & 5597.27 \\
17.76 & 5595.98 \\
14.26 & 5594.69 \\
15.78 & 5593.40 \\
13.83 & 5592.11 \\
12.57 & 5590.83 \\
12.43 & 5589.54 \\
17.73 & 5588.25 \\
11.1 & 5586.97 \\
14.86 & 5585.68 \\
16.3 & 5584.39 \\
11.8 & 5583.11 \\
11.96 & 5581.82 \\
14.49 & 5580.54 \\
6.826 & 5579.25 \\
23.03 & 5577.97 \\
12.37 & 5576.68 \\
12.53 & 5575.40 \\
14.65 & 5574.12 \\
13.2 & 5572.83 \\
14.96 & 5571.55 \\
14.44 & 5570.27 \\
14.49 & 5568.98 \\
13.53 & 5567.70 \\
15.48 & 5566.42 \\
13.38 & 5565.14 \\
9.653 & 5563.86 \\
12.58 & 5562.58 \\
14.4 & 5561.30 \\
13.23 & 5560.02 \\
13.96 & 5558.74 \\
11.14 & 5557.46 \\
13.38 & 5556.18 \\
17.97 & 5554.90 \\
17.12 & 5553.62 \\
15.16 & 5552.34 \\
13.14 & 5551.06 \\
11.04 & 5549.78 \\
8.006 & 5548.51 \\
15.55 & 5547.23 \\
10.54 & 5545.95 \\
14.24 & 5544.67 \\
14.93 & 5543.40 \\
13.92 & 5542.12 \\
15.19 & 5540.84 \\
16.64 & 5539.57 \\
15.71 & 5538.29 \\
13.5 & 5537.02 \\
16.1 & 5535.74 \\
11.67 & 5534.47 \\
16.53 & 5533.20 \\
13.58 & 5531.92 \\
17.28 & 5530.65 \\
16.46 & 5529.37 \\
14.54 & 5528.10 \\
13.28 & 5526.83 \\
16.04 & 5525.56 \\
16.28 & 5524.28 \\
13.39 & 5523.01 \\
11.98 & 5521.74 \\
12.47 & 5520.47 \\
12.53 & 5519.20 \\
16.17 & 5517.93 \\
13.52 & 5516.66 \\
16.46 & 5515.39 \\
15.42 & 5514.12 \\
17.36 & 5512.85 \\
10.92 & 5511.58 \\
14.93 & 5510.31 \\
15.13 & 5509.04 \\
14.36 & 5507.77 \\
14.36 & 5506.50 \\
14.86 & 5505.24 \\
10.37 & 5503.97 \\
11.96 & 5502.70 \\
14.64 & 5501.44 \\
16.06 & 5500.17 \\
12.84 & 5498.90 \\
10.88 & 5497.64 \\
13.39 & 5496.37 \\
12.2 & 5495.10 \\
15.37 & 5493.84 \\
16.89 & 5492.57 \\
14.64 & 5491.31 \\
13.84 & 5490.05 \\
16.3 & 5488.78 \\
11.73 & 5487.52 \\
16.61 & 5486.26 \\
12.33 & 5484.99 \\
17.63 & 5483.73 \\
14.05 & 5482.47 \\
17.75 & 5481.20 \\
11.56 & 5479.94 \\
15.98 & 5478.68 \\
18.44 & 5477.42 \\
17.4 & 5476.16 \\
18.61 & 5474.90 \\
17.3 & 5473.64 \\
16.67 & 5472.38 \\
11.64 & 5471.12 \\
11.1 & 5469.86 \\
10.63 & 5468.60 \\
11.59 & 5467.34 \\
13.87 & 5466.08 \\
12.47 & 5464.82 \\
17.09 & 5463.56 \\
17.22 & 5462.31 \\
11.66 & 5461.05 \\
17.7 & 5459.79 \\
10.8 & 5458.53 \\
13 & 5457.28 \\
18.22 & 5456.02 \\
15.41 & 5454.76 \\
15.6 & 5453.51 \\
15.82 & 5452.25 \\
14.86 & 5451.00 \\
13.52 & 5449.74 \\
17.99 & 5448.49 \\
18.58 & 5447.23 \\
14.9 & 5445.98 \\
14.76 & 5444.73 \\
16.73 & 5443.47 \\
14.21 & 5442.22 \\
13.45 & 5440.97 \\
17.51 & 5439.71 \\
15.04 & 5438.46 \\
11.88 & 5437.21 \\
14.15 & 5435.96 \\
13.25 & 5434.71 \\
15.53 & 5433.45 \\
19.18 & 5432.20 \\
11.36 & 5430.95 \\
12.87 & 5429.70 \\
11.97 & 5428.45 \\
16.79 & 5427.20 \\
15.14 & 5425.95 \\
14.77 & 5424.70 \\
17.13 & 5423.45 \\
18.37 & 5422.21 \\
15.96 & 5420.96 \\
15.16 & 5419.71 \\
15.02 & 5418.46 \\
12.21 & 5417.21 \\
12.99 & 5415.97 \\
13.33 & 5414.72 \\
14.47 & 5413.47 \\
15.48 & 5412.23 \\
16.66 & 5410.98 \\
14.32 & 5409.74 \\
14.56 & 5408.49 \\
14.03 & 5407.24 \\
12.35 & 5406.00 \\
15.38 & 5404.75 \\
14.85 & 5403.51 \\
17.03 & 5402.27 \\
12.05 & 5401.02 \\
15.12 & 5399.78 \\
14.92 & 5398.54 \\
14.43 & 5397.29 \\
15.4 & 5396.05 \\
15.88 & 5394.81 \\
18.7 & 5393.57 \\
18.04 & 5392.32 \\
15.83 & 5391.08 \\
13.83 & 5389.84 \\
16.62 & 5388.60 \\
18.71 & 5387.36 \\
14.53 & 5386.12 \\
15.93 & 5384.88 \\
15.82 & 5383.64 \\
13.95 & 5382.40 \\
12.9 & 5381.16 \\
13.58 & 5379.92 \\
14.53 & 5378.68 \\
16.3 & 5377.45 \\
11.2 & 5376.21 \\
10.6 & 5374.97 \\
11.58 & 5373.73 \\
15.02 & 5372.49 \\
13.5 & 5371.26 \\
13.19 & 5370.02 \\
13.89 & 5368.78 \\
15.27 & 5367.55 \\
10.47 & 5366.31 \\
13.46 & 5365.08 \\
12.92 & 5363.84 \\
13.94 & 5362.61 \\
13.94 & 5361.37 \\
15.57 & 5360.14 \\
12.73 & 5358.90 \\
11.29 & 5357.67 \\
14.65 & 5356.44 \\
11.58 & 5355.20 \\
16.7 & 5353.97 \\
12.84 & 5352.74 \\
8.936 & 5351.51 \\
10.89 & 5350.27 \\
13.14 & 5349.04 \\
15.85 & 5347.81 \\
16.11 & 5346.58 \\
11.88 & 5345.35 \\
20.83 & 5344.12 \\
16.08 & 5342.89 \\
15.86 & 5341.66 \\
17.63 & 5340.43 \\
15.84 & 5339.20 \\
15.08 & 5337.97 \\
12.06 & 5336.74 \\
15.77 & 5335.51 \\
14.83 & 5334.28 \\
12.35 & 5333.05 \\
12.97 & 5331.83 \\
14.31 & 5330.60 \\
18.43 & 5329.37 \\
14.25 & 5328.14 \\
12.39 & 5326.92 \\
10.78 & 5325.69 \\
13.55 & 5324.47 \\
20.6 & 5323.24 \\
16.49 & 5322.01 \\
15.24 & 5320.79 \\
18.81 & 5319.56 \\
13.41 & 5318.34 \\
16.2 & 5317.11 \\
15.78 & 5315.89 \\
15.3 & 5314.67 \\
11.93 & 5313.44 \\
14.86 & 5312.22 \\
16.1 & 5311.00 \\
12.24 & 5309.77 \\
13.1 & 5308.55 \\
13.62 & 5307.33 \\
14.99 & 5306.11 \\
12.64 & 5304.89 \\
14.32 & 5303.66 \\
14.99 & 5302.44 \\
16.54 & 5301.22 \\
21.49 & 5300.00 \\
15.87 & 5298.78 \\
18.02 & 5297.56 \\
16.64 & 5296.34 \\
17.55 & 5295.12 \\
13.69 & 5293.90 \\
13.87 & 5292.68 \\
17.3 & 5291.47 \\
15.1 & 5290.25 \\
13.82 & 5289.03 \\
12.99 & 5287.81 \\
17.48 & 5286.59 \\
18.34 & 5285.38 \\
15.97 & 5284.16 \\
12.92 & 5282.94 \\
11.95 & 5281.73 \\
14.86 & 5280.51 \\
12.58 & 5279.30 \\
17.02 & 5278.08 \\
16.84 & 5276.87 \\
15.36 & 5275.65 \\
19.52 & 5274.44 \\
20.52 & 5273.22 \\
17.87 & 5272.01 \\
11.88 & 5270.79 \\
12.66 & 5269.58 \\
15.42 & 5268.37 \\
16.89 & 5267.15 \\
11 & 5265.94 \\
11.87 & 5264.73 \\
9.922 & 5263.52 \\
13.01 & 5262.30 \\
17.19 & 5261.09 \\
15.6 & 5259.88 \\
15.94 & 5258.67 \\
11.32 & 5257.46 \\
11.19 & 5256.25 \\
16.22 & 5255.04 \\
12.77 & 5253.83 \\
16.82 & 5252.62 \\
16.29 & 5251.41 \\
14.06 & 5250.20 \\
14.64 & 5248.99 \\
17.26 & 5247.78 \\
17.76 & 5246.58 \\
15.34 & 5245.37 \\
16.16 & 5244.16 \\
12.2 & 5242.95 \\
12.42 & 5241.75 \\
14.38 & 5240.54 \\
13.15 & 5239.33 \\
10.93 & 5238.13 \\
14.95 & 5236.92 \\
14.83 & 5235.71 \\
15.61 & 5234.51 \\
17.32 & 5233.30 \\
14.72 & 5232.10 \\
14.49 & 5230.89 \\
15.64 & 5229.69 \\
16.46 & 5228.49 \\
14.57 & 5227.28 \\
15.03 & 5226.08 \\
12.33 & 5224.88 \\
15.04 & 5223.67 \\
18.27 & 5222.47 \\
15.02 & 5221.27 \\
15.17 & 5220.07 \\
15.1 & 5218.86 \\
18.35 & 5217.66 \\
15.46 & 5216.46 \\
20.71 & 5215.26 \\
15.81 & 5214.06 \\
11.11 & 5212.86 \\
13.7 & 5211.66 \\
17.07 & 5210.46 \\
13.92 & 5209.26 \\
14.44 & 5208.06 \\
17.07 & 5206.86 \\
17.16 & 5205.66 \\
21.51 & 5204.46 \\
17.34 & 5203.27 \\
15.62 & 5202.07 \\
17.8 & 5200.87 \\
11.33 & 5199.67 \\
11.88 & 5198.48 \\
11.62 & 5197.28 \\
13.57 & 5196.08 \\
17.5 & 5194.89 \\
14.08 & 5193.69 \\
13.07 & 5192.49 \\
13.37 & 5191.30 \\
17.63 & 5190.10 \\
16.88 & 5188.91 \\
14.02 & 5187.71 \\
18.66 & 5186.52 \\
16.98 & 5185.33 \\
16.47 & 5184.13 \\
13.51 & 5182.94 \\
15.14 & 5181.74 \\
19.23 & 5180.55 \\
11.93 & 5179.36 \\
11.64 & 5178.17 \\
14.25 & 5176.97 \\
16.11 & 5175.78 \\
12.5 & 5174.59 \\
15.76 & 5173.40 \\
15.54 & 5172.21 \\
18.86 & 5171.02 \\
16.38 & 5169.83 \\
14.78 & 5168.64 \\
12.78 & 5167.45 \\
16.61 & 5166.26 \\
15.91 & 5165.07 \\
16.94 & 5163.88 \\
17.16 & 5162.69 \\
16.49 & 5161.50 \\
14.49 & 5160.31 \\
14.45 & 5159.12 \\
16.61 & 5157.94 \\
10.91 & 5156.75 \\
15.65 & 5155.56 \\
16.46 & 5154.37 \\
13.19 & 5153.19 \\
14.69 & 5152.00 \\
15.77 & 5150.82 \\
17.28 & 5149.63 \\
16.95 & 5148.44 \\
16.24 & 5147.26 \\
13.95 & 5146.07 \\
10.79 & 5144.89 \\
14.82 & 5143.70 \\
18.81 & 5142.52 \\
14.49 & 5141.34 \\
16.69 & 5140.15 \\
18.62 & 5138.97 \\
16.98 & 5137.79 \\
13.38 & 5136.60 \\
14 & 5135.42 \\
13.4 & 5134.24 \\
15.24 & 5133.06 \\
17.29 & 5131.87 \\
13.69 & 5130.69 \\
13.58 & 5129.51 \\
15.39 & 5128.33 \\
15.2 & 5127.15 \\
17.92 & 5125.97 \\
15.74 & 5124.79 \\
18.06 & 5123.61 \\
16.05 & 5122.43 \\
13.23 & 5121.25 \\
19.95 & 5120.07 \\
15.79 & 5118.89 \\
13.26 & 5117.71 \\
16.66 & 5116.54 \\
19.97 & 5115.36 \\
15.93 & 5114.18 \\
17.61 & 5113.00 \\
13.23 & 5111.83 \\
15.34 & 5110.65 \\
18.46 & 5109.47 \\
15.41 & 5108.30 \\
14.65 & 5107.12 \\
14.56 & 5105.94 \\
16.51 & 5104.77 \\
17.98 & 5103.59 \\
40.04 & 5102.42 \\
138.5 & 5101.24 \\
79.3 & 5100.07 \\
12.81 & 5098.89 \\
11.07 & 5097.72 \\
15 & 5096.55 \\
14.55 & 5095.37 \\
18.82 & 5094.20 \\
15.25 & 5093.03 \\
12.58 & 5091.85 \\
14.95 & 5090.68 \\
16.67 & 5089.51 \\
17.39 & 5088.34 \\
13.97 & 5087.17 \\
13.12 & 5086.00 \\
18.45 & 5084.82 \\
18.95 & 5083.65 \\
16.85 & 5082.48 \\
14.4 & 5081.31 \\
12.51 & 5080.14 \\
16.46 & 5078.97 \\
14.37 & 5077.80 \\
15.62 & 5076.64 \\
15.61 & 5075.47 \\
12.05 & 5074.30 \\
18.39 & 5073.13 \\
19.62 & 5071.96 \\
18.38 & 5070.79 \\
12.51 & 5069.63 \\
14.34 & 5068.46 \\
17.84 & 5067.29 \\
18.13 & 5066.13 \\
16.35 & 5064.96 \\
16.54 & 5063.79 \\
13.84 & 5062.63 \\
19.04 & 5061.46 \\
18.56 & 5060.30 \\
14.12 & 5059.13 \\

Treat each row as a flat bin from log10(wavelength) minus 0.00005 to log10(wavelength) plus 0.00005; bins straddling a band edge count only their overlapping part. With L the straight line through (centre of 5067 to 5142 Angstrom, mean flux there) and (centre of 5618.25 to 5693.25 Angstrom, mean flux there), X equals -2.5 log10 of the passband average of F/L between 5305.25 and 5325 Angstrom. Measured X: 0.119 mag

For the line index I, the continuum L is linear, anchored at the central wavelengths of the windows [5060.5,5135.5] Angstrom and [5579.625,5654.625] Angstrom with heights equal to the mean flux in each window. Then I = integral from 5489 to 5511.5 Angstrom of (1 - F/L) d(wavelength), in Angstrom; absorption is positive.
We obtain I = 2.0 Angstrom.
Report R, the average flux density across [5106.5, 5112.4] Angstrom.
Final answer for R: 15.4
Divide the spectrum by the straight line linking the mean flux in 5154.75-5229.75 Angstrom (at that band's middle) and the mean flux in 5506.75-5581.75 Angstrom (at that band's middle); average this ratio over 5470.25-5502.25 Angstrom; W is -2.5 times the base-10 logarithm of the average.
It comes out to -0.044 mag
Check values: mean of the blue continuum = 15.4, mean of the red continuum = 14.1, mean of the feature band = 14.9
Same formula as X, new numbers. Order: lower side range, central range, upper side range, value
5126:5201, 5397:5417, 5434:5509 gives 0.02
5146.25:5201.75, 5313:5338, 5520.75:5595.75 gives 0.00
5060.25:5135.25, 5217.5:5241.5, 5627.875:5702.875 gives 0.19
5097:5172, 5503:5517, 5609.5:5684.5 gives 0.06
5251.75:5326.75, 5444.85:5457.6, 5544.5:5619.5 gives -0.10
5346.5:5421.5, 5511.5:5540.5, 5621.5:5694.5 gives -0.07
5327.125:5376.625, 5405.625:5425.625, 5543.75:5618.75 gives -0.07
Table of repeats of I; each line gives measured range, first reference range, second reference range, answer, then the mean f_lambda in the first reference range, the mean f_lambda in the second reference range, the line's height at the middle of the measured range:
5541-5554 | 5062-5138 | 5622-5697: 0.98 Angstrom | 18.9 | 13.3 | 14.4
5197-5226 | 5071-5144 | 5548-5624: 3.96 Angstrom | 19.1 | 14.1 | 18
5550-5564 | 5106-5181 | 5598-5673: 0.13 Angstrom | 15.5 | 13.7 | 14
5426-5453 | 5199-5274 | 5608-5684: -1.16 Angstrom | 15.1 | 13.6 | 14.4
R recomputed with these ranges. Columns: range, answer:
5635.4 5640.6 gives 14.6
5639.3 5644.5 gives 14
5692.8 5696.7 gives 12.3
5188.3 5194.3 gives 15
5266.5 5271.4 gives 14.2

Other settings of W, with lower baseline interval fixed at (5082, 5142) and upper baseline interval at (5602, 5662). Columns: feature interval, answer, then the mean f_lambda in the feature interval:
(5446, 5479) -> 0.05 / 15.1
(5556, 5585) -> 0.08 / 13.6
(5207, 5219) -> 0.19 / 15.6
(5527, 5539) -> 0.00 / 15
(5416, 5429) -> 0.08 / 15.2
